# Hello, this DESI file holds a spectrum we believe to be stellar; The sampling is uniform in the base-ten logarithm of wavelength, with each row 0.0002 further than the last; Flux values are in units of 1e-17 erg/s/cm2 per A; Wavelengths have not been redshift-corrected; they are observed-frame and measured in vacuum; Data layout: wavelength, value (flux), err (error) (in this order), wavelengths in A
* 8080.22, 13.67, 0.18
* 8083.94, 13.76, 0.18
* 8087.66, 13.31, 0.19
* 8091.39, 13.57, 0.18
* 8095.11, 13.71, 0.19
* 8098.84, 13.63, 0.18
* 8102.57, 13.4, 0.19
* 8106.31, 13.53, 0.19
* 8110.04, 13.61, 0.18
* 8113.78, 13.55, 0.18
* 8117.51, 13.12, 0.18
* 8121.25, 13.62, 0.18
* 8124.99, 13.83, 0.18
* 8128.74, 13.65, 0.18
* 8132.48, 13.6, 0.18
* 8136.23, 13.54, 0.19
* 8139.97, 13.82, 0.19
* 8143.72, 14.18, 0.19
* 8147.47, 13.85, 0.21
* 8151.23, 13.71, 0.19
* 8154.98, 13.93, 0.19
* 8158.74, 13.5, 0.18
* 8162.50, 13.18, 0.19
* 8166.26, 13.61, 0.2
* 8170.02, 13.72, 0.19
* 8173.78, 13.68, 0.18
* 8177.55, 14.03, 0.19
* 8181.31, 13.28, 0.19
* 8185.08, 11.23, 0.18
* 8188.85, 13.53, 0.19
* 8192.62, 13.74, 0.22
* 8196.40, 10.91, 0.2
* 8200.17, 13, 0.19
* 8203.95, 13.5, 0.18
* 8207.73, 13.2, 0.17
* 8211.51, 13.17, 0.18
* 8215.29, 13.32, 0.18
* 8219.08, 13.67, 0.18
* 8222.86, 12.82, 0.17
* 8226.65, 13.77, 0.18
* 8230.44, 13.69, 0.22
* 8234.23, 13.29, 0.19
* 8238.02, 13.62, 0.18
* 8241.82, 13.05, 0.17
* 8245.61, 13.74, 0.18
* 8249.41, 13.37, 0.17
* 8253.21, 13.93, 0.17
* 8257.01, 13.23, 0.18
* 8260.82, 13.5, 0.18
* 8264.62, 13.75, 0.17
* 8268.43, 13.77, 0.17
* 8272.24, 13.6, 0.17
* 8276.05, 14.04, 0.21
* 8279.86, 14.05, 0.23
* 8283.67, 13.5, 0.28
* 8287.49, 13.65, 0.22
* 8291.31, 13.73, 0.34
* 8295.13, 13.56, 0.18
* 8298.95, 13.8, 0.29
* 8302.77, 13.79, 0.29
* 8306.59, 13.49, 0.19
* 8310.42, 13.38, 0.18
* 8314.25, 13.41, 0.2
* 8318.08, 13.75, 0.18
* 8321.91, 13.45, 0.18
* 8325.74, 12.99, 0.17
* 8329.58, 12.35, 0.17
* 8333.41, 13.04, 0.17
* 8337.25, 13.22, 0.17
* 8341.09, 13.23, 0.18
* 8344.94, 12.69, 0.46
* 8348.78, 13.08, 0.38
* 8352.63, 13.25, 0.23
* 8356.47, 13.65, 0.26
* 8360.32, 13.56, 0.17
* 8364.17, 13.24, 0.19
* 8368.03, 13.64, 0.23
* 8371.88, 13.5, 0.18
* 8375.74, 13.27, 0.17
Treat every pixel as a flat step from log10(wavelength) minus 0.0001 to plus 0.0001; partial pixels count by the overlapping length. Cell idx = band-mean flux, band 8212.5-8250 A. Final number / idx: 13.4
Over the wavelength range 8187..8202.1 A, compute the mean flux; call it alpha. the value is 12.8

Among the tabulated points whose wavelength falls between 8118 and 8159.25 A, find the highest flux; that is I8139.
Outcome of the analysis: 14.18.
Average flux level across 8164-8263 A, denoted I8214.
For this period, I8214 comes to 13.3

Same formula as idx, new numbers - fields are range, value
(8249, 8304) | 13.7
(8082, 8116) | 13.6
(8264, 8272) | 13.7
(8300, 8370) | 13.3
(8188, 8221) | 13.1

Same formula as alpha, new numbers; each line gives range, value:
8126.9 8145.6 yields 13.8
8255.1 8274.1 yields 13.6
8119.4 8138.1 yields 13.6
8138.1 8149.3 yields 14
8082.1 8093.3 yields 13.6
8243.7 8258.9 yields 13.6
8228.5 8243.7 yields 13.4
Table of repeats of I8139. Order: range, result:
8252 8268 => 13.93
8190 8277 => 14.04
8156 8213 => 14.03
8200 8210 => 13.5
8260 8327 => 14.05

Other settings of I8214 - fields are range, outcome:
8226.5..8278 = 13.6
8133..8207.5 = 13.4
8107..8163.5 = 13.7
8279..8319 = 13.6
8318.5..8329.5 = 13.1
